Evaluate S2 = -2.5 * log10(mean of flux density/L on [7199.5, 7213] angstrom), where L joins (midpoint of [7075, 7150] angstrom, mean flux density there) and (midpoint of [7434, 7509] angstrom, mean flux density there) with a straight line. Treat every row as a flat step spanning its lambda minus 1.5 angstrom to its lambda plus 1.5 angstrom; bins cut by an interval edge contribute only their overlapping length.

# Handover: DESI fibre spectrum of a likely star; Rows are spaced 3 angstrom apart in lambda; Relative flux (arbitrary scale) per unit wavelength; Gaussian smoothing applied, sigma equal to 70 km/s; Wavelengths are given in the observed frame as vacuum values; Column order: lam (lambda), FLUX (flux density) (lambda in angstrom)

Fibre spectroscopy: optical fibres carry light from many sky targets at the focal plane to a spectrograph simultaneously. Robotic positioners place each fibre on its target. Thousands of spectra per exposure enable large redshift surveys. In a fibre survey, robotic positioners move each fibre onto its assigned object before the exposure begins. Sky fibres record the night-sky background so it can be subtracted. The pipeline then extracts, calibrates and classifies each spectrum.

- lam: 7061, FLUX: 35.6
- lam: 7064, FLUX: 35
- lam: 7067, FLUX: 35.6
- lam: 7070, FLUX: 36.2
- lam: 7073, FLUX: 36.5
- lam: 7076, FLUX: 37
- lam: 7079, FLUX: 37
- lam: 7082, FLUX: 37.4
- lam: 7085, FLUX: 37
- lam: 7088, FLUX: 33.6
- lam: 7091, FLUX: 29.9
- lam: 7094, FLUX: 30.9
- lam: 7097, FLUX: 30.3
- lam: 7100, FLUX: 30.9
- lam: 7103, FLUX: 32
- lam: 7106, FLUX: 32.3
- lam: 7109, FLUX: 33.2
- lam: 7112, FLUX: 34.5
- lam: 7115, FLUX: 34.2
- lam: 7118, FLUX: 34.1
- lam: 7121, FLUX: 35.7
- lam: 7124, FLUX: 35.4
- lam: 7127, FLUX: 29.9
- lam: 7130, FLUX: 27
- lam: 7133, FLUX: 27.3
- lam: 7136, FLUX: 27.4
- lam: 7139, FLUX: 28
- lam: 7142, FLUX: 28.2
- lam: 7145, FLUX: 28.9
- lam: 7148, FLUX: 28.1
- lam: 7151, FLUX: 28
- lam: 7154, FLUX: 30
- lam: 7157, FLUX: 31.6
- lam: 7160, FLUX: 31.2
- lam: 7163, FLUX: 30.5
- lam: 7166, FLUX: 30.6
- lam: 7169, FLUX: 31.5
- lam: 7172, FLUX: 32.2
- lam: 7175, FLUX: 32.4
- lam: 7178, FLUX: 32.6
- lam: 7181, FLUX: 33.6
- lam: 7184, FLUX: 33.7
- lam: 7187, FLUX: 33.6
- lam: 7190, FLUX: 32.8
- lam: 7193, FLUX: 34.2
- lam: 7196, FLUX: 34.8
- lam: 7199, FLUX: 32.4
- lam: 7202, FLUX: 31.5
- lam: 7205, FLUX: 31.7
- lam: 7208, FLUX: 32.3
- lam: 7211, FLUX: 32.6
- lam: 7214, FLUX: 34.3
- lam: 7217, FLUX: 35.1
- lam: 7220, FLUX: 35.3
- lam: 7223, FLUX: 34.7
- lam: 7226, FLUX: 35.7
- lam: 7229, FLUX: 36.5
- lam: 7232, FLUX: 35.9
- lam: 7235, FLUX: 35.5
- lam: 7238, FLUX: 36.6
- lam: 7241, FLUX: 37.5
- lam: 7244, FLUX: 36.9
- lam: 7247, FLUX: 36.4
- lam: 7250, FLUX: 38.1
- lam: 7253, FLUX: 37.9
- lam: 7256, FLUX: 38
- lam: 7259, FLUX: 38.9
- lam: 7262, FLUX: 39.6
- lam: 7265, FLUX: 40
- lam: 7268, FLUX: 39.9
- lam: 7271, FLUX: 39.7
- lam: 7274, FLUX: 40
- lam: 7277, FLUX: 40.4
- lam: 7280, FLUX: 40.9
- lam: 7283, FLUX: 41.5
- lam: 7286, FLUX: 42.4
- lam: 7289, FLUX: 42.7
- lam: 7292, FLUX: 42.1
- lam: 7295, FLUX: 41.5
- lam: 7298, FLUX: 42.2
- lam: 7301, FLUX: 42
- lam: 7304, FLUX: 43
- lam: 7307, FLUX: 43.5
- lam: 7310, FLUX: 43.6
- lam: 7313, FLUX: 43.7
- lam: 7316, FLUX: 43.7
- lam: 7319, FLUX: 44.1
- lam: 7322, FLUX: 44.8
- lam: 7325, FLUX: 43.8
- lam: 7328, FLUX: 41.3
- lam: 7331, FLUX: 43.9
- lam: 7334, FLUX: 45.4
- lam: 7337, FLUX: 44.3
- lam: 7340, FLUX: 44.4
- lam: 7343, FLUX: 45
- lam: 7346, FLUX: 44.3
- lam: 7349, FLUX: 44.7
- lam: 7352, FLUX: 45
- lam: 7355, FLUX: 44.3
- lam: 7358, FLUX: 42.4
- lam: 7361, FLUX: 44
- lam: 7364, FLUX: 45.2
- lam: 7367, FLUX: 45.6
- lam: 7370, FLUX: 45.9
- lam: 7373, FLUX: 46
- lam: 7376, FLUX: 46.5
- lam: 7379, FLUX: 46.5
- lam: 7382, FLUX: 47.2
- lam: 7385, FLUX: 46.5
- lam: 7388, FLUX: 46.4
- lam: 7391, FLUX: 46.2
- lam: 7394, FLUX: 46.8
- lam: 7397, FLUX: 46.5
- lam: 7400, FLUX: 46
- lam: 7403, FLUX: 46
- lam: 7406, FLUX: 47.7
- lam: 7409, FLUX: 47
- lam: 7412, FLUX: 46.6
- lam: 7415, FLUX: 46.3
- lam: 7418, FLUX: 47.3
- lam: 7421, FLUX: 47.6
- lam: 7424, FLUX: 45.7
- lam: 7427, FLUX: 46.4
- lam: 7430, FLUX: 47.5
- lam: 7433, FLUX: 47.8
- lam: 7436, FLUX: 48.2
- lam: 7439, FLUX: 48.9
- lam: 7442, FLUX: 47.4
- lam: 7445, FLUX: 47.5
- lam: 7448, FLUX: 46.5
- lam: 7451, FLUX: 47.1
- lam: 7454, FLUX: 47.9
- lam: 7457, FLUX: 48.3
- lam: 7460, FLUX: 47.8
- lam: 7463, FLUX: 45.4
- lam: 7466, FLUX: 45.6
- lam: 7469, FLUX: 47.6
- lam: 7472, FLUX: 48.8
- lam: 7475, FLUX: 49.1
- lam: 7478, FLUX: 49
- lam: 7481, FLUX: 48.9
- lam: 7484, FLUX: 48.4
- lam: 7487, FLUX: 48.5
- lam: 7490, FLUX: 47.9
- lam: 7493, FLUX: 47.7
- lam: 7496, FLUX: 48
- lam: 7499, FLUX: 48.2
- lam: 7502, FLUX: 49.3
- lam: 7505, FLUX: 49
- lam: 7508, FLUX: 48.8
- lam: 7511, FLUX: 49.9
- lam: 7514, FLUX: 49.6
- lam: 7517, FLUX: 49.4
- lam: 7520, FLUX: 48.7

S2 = 0.13 mag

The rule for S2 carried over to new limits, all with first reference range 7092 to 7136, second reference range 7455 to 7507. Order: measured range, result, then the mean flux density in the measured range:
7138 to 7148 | 0.168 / 28.3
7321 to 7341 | -0.064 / 44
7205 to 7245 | 0.048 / 35.1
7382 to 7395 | -0.061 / 46.5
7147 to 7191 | 0.091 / 31.5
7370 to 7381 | -0.070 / 46.3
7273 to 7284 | -0.043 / 40.7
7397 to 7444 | -0.039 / 47.1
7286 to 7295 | -0.069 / 42.2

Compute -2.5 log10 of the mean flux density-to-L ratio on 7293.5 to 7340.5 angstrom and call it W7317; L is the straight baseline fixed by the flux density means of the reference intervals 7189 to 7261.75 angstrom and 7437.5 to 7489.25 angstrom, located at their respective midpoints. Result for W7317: -0.09 mag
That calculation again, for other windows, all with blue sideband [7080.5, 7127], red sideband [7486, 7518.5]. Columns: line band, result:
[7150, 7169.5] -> 0.16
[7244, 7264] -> 0.03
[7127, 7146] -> 0.23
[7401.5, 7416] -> -0.04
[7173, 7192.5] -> 0.10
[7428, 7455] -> -0.03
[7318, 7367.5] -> -0.04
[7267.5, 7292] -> -0.02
